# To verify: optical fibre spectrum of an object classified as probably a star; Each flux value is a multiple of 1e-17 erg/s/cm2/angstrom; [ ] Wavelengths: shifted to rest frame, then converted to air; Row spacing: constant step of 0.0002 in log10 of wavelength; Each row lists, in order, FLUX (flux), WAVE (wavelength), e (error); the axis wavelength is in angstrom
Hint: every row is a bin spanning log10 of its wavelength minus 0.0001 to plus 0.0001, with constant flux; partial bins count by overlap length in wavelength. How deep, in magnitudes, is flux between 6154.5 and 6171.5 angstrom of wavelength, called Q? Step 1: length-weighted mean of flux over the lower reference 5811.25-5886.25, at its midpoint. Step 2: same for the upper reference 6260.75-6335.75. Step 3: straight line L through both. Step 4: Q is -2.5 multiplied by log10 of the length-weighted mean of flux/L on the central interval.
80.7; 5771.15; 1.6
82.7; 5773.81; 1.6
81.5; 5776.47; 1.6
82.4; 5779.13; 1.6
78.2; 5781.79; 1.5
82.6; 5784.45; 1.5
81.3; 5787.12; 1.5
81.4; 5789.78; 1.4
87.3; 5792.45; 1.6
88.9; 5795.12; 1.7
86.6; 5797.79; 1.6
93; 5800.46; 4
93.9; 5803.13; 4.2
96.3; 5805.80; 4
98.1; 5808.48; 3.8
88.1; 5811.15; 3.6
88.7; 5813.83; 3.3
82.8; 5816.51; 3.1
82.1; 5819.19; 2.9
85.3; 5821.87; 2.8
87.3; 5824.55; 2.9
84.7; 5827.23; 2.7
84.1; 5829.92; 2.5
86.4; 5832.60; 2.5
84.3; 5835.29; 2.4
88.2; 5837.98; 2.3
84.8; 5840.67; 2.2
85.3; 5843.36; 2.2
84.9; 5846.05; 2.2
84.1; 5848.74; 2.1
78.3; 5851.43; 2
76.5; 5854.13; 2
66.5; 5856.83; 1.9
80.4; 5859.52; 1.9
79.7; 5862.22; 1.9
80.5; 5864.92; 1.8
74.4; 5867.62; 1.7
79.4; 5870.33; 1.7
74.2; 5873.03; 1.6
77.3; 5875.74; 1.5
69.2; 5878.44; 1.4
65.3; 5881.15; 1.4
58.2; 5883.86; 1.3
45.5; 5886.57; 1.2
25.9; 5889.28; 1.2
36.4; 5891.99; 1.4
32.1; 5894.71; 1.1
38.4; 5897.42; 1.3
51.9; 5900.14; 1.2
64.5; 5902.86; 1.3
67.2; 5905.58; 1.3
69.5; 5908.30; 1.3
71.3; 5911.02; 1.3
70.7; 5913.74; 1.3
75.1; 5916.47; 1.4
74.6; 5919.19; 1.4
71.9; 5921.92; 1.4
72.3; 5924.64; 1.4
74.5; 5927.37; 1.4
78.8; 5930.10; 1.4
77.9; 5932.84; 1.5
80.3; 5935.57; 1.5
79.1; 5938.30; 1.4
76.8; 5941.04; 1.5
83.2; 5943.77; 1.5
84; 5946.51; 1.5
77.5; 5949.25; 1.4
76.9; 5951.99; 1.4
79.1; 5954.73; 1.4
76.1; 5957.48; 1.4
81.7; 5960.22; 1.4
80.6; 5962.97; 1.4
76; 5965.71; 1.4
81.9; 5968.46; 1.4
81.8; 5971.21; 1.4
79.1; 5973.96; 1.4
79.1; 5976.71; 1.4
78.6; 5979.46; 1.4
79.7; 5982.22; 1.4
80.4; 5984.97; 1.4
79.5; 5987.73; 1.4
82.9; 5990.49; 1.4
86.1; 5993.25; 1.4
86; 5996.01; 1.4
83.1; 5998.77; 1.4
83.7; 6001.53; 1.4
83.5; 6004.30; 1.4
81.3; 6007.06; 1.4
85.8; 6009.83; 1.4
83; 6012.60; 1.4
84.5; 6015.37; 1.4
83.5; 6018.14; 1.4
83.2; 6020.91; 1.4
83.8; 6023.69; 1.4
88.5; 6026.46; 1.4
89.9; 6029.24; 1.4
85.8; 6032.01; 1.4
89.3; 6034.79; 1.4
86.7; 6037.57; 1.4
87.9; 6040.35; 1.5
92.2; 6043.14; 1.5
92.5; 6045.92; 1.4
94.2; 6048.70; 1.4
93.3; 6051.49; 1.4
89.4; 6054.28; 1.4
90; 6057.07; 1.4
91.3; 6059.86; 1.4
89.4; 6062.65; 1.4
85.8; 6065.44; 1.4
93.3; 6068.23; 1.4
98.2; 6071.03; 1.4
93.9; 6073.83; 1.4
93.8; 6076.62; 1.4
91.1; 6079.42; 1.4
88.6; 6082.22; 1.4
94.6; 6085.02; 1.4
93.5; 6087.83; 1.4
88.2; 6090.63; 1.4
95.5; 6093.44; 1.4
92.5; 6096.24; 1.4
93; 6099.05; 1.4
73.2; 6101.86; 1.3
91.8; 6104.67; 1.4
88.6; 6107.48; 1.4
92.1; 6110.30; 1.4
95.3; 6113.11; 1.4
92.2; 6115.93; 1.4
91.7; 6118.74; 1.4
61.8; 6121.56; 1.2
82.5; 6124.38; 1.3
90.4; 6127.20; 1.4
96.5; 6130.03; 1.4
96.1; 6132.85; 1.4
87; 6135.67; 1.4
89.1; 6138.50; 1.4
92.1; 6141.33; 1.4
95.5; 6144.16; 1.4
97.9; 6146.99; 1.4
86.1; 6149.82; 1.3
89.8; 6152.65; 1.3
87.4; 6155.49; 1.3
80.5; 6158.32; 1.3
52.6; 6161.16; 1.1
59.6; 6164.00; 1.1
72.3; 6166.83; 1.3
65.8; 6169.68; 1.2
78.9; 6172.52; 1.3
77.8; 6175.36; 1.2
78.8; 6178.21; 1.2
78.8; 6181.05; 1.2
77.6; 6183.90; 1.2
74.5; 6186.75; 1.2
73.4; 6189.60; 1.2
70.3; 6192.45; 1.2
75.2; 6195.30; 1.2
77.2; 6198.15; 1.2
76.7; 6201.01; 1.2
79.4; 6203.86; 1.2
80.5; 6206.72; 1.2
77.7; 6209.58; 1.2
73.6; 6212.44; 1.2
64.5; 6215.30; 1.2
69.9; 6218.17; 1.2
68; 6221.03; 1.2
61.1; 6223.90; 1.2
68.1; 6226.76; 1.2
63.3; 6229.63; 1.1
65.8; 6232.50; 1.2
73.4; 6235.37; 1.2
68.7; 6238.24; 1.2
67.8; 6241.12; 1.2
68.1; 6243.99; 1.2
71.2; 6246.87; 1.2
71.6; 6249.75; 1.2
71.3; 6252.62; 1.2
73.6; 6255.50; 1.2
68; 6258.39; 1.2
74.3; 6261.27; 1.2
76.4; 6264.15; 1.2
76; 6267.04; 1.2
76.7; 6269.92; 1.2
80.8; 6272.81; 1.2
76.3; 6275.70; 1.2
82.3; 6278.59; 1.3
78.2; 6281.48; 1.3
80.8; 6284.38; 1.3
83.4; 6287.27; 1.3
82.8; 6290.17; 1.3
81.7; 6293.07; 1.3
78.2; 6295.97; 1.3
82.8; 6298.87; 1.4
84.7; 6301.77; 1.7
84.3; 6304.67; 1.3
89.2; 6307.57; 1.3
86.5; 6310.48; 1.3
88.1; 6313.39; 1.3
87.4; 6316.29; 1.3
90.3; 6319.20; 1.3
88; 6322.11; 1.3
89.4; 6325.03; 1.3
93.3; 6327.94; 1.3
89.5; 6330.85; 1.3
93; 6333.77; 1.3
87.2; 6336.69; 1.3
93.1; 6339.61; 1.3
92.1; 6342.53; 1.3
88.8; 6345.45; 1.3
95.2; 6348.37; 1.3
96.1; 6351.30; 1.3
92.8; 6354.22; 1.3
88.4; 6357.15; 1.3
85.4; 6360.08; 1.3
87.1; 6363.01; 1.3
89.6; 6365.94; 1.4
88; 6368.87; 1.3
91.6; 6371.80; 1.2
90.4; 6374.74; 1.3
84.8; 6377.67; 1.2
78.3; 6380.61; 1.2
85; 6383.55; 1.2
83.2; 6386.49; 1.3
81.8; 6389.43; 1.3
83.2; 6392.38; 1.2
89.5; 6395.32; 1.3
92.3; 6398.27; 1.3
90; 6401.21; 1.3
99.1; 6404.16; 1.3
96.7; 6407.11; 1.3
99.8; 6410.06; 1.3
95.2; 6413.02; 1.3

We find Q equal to 0.19 mag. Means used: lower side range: 79.4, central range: 69.5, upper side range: 83.8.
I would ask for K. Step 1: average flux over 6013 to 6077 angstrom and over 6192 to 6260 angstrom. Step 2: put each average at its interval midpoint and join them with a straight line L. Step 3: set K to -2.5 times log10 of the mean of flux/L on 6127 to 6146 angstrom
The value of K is -0.16 mag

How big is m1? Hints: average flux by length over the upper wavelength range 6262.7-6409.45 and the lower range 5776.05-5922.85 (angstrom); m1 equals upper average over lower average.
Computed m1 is 1.15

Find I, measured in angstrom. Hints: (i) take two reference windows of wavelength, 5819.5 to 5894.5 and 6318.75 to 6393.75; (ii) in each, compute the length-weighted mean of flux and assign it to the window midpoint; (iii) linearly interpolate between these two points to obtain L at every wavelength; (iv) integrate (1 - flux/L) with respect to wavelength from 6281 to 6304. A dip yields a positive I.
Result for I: 1.31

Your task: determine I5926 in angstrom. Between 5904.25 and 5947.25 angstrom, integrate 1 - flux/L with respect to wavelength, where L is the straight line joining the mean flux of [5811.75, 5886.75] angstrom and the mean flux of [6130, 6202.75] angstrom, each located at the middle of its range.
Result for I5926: 2.15 angstrom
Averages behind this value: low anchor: 79.1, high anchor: 80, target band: 75.3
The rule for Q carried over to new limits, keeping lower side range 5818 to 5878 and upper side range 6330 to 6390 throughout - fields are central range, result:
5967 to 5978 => 0.03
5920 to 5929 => 0.13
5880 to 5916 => 0.45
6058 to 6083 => -0.09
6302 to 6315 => 0.01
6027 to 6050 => -0.07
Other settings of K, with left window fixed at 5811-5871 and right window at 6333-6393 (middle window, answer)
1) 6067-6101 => -0.092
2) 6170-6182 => 0.117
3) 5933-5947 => 0.043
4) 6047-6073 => -0.084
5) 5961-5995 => 0.045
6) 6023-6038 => -0.038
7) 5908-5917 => 0.163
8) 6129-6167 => 0.014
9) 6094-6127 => -0.021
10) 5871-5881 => 0.137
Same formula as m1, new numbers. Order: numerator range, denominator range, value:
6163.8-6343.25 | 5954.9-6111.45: 0.90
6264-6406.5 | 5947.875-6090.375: 1.01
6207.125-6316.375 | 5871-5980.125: 1.08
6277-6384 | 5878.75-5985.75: 1.24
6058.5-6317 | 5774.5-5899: 1.05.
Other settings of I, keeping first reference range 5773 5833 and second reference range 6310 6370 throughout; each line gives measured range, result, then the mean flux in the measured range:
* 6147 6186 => 5.4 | 76.6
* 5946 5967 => 2.1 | 78.8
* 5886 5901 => 8.5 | 37.5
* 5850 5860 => 1.3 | 75.1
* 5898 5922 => 5.4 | 67.4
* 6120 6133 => 0.6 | 84.5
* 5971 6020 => 3.0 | 82.3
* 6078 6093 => -0.5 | 91.4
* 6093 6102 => -0.2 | 90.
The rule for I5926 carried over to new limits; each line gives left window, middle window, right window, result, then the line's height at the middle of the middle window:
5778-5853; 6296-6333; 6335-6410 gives 0.64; 89.1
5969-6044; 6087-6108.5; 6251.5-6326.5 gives -1.65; 83.1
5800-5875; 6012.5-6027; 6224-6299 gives -0.83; 79.7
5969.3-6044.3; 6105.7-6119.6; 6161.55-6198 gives -2.63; 77.3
